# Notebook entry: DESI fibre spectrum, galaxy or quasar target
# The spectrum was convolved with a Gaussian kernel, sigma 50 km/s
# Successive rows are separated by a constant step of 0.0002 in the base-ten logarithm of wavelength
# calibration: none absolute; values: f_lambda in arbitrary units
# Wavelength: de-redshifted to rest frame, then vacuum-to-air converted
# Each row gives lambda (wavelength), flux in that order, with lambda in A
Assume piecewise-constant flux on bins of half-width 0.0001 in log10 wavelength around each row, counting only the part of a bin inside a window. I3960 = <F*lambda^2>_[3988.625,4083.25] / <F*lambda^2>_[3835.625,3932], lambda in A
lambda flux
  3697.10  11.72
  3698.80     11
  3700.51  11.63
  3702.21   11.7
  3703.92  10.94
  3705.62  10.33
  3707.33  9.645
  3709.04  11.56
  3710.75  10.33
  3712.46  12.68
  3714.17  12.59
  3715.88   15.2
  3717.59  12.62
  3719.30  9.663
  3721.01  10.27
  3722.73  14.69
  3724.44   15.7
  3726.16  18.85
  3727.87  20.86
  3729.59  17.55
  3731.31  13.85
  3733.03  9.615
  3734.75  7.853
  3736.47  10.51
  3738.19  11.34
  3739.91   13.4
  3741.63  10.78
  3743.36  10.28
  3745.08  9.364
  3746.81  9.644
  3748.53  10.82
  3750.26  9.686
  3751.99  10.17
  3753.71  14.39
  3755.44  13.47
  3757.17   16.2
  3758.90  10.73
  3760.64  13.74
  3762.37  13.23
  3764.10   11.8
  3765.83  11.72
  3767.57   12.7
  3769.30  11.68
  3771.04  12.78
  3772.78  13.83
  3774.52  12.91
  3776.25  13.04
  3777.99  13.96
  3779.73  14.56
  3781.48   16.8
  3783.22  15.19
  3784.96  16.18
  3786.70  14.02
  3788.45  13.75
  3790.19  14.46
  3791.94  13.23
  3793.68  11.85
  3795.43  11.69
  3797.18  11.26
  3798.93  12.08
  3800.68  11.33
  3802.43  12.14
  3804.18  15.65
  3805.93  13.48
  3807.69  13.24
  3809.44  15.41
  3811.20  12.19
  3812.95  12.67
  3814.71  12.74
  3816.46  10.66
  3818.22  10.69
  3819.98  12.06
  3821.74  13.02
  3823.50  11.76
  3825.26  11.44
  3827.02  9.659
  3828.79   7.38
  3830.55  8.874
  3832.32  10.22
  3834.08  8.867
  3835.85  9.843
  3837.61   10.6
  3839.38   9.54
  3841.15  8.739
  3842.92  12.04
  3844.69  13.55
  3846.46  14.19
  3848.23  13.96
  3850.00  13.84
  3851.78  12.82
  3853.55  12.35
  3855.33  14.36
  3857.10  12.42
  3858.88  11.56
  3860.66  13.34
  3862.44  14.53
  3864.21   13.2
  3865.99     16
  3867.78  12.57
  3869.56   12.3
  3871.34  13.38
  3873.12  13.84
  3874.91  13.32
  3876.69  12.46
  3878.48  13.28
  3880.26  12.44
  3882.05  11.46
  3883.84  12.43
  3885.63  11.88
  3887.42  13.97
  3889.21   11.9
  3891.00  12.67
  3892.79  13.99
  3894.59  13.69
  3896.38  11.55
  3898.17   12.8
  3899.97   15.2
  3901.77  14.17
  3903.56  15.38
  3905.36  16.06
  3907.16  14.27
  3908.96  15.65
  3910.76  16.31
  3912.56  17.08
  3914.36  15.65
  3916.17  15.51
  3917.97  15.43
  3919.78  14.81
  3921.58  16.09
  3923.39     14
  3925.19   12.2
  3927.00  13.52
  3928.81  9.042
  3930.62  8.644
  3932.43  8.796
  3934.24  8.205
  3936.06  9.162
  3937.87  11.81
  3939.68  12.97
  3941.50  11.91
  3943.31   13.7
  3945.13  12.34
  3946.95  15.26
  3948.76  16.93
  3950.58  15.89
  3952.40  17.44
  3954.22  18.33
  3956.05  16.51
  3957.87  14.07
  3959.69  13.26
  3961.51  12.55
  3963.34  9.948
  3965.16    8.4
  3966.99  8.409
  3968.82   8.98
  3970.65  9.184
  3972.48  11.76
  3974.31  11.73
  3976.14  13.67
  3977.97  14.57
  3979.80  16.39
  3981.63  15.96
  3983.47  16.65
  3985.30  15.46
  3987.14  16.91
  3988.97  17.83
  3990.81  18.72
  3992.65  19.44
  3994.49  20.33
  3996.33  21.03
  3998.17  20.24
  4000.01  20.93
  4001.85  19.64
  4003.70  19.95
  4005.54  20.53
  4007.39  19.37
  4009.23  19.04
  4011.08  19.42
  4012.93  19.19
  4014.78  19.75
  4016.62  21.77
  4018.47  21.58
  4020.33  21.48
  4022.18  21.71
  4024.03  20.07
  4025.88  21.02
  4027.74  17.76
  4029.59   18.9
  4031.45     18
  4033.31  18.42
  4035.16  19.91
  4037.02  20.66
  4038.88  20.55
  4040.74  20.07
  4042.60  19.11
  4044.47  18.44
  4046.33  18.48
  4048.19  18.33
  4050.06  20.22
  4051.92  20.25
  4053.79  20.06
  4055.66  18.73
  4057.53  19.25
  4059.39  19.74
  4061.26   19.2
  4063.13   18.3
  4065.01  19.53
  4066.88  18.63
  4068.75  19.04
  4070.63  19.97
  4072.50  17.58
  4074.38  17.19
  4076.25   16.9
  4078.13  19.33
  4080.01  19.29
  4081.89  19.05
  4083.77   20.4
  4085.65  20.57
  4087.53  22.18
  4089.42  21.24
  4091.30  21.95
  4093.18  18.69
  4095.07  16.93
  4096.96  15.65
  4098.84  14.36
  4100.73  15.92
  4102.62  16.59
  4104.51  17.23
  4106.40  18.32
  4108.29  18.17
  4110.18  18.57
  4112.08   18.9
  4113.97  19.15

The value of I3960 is 1.59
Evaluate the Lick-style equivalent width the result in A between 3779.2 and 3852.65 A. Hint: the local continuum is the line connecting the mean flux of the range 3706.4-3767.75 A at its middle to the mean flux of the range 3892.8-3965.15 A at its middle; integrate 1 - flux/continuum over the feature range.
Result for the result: 3.51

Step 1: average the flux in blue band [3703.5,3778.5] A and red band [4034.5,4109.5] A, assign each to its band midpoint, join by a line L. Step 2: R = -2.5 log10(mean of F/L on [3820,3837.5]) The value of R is 0.35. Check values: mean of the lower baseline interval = 12.4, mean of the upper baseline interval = 18.9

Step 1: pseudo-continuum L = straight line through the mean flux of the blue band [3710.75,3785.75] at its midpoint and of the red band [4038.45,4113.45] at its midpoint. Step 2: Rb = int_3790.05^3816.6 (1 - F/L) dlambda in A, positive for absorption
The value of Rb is 2.2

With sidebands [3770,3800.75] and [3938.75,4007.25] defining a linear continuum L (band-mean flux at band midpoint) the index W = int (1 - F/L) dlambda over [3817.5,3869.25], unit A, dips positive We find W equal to 8.3 A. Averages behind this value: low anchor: 13.5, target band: 11.9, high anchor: 15.4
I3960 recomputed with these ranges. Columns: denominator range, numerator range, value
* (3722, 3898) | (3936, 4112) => 1.55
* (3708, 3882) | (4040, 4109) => 1.72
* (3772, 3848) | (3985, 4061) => 1.77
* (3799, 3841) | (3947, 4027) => 1.62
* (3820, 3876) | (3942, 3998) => 1.30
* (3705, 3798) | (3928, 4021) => 1.36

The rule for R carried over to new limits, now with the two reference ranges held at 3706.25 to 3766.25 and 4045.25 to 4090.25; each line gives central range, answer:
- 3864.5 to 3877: 0.13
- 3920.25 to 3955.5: 0.27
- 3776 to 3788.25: -0.11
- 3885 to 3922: 0.10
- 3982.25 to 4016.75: -0.08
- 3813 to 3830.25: 0.27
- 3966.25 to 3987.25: 0.30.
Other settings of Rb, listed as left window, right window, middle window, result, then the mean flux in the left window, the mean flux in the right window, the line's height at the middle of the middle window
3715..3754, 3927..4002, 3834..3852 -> 2.10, 12.5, 14.2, 13.3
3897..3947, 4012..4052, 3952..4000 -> 4.63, 13.4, 19.8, 16.5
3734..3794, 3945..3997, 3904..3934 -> 0.79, 12.6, 14.8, 14.2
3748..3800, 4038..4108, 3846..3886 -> 4.60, 13.1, 18.8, 14.8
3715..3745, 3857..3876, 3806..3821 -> 0.79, 13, 13.3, 13.2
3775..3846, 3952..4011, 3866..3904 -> 1.98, 12.3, 15.9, 13.8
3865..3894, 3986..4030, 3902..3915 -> -1.03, 13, 19.9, 14.5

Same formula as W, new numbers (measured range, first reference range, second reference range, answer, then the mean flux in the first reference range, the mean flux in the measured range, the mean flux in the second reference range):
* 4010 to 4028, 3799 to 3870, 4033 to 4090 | -2.44 A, 12.1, 20.5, 19.4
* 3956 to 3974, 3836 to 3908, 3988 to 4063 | 6.31 A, 13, 11.1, 19.7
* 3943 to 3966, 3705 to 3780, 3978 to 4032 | 4.72 A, 12.5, 14.2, 19.2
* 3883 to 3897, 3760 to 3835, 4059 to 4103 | 1.70 A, 12.5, 12.8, 18.7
